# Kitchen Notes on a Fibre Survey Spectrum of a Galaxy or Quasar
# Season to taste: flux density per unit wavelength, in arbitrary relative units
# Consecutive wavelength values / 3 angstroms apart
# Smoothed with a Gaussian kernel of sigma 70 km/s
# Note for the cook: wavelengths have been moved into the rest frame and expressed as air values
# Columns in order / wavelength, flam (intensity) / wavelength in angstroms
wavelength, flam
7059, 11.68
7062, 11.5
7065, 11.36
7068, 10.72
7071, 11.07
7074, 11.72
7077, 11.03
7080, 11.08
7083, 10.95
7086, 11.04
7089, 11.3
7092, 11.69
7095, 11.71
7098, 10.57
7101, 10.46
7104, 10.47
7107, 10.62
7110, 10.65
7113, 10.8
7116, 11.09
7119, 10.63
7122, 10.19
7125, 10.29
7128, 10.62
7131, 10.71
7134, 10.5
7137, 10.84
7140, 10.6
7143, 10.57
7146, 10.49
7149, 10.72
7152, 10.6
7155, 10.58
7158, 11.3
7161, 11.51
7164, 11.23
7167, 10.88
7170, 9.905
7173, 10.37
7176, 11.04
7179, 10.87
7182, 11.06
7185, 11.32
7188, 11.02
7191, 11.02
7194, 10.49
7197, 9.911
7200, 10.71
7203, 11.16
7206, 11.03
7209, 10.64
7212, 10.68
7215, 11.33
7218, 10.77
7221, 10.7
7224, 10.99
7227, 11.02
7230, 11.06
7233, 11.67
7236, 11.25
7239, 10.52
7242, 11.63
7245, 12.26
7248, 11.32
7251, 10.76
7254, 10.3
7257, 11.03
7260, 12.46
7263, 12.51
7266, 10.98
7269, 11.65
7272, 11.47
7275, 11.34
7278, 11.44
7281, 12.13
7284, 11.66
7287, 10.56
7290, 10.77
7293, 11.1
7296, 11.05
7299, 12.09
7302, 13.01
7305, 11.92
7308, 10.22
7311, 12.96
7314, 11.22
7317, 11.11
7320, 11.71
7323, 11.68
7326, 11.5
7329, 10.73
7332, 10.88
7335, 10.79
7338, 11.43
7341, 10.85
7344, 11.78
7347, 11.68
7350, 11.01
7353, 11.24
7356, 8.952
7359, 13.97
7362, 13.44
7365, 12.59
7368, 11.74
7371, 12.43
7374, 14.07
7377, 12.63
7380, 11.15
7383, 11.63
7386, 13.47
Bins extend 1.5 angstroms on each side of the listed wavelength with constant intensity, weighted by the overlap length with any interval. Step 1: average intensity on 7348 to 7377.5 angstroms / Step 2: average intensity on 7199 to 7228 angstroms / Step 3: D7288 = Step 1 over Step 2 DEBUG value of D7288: 1.12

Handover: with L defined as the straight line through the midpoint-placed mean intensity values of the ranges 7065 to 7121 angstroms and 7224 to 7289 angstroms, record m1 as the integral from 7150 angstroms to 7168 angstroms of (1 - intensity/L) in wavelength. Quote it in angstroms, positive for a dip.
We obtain 0.2 angstroms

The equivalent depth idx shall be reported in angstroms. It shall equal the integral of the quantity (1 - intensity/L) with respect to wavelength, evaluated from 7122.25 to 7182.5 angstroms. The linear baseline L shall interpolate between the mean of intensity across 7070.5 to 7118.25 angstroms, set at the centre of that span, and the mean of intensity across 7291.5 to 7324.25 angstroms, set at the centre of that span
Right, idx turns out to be 2.5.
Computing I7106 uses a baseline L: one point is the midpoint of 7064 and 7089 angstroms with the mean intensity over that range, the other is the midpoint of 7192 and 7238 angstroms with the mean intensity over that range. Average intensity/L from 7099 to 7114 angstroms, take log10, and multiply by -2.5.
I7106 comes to 0.05 mag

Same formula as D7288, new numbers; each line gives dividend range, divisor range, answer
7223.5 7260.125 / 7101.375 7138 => 1.06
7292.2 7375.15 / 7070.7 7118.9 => 1.06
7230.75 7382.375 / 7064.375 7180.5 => 1.07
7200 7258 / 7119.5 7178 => 1.03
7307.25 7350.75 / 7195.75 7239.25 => 1.04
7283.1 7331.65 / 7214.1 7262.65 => 1.02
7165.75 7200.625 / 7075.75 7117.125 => 0.98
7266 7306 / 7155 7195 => 1.06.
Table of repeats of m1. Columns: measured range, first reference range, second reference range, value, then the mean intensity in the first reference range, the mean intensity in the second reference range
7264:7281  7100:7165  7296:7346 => -0.3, 10.7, 11.5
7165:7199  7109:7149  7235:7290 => 0.6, 10.6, 11.4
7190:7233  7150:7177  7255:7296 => 0.9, 10.8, 11.4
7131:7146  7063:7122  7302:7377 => 0.7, 11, 11.7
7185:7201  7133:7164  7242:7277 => 0.5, 10.8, 11.5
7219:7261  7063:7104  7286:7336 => 0.4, 11.1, 11.4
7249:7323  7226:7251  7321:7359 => -1.6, 11.3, 11.2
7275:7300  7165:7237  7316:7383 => 0.0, 10.9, 11.7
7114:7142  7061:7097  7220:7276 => 1.6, 11.3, 11.3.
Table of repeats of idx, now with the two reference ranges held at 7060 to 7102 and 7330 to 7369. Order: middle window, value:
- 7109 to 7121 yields 0.5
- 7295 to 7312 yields -0.6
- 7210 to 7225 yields 0.6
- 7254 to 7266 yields -0.2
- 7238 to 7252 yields 0.1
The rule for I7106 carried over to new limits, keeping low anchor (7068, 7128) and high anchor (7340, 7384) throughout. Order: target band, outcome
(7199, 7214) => 0.046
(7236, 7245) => 0.016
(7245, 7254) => 0.037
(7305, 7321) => 0.026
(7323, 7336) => 0.073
